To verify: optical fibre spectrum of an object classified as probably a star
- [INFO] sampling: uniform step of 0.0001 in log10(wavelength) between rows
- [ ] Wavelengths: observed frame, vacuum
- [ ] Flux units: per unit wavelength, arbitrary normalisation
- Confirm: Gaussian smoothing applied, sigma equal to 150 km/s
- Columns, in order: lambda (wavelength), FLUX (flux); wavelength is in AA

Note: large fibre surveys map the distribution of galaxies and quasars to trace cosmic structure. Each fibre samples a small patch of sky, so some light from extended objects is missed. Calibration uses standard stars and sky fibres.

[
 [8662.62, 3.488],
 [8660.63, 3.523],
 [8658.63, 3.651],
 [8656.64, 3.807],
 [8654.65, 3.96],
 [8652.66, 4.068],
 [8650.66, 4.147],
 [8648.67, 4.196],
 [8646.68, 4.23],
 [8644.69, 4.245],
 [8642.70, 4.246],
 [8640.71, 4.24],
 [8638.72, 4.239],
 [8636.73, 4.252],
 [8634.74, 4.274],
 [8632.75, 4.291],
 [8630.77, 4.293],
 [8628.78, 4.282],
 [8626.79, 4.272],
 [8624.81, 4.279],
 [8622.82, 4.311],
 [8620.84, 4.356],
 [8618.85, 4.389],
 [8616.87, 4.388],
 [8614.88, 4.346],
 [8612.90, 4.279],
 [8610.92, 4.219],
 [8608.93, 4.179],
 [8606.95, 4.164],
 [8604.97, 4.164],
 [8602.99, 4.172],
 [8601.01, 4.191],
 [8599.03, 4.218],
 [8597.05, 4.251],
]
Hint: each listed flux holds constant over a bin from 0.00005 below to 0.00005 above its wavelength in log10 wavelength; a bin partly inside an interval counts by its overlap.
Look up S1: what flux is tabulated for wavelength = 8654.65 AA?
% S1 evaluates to 3.96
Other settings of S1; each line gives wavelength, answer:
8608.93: 4.179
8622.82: 4.311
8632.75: 4.291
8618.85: 4.389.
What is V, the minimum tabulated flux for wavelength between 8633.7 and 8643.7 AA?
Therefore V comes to 4.239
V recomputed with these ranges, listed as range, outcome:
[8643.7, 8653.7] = 4.068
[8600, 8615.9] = 4.164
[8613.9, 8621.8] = 4.346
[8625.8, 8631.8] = 4.272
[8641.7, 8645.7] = 4.245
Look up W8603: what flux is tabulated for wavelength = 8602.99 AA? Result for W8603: 4.172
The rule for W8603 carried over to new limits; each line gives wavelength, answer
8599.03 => 4.218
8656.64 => 3.807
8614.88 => 4.346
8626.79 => 4.272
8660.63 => 3.523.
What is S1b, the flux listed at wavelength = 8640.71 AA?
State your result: 4.24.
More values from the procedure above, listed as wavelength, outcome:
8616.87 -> 4.388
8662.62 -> 3.488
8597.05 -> 4.251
